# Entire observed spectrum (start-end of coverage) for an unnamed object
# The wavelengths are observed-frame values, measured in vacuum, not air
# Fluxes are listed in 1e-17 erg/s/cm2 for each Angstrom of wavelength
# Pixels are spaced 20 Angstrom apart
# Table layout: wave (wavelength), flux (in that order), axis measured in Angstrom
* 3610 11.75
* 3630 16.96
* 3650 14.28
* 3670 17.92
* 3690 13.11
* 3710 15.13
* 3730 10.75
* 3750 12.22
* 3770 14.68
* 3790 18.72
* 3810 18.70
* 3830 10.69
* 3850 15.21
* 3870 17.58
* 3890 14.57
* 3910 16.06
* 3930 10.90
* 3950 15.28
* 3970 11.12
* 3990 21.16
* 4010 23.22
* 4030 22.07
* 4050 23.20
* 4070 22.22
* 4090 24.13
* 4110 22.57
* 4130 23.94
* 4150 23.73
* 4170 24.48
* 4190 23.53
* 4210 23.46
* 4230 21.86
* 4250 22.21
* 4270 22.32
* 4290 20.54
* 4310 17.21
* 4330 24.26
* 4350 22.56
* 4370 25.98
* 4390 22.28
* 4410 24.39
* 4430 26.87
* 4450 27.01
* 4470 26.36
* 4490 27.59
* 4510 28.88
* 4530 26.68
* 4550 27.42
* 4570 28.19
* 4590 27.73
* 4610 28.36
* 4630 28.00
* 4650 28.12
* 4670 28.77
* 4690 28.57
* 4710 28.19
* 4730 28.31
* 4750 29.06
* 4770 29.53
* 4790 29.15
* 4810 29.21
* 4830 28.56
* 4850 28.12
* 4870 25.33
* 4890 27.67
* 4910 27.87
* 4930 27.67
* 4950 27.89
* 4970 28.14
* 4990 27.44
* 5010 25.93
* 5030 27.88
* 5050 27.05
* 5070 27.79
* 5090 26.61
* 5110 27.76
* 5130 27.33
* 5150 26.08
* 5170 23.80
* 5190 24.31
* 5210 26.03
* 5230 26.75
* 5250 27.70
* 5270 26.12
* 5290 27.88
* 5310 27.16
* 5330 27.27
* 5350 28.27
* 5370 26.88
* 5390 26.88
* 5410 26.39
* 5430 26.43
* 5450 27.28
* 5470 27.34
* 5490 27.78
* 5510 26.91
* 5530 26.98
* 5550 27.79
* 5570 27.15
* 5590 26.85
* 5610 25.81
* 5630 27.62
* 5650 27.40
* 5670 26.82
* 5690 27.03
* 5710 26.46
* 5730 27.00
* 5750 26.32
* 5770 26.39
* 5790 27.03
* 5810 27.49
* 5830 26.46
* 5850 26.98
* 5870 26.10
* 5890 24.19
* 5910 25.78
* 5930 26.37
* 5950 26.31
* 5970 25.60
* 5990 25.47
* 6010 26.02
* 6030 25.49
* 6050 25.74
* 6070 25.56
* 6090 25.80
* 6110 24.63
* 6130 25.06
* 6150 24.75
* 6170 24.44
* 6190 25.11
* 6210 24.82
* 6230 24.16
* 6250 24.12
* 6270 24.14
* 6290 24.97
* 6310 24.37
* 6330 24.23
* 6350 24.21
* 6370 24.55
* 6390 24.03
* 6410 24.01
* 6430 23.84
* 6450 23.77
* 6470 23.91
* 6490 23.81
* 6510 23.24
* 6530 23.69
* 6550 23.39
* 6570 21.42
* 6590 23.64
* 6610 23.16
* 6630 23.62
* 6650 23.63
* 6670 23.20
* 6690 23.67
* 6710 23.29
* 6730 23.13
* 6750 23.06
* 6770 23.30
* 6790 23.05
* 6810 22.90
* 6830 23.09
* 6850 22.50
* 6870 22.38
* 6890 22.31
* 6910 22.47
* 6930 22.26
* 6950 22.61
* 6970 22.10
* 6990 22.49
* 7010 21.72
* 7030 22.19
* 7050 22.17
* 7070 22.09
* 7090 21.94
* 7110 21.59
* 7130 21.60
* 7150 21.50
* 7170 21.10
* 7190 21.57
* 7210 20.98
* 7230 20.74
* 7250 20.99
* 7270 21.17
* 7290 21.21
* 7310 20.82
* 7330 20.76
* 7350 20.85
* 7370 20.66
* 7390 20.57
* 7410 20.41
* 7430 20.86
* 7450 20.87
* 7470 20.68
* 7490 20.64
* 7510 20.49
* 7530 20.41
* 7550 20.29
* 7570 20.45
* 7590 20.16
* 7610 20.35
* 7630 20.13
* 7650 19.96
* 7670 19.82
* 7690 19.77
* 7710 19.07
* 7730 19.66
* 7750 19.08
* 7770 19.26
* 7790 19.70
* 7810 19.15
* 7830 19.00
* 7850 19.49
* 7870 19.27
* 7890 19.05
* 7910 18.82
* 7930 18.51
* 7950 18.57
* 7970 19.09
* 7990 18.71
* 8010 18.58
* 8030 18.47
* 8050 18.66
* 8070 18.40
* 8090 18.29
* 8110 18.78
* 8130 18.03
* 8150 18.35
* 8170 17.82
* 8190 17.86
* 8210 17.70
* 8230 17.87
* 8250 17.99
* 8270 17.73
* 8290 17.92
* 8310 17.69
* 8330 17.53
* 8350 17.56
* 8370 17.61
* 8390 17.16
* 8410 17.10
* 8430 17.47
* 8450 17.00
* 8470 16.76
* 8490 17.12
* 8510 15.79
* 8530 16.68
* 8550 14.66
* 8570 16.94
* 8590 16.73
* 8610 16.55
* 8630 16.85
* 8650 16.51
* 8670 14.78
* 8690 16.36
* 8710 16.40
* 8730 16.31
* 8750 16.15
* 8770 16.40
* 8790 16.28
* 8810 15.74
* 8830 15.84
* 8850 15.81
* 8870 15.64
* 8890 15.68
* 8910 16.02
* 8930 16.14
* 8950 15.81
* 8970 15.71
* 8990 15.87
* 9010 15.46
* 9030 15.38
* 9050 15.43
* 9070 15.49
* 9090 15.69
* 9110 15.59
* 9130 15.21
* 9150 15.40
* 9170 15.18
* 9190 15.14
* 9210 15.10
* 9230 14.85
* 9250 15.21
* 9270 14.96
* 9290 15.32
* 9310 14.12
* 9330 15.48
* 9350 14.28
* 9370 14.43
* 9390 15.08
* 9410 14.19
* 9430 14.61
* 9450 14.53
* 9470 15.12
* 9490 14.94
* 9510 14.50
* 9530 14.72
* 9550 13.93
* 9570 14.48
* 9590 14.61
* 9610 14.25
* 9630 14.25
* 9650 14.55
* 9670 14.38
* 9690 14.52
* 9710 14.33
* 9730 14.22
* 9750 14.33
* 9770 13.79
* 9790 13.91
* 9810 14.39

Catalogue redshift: 0.000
